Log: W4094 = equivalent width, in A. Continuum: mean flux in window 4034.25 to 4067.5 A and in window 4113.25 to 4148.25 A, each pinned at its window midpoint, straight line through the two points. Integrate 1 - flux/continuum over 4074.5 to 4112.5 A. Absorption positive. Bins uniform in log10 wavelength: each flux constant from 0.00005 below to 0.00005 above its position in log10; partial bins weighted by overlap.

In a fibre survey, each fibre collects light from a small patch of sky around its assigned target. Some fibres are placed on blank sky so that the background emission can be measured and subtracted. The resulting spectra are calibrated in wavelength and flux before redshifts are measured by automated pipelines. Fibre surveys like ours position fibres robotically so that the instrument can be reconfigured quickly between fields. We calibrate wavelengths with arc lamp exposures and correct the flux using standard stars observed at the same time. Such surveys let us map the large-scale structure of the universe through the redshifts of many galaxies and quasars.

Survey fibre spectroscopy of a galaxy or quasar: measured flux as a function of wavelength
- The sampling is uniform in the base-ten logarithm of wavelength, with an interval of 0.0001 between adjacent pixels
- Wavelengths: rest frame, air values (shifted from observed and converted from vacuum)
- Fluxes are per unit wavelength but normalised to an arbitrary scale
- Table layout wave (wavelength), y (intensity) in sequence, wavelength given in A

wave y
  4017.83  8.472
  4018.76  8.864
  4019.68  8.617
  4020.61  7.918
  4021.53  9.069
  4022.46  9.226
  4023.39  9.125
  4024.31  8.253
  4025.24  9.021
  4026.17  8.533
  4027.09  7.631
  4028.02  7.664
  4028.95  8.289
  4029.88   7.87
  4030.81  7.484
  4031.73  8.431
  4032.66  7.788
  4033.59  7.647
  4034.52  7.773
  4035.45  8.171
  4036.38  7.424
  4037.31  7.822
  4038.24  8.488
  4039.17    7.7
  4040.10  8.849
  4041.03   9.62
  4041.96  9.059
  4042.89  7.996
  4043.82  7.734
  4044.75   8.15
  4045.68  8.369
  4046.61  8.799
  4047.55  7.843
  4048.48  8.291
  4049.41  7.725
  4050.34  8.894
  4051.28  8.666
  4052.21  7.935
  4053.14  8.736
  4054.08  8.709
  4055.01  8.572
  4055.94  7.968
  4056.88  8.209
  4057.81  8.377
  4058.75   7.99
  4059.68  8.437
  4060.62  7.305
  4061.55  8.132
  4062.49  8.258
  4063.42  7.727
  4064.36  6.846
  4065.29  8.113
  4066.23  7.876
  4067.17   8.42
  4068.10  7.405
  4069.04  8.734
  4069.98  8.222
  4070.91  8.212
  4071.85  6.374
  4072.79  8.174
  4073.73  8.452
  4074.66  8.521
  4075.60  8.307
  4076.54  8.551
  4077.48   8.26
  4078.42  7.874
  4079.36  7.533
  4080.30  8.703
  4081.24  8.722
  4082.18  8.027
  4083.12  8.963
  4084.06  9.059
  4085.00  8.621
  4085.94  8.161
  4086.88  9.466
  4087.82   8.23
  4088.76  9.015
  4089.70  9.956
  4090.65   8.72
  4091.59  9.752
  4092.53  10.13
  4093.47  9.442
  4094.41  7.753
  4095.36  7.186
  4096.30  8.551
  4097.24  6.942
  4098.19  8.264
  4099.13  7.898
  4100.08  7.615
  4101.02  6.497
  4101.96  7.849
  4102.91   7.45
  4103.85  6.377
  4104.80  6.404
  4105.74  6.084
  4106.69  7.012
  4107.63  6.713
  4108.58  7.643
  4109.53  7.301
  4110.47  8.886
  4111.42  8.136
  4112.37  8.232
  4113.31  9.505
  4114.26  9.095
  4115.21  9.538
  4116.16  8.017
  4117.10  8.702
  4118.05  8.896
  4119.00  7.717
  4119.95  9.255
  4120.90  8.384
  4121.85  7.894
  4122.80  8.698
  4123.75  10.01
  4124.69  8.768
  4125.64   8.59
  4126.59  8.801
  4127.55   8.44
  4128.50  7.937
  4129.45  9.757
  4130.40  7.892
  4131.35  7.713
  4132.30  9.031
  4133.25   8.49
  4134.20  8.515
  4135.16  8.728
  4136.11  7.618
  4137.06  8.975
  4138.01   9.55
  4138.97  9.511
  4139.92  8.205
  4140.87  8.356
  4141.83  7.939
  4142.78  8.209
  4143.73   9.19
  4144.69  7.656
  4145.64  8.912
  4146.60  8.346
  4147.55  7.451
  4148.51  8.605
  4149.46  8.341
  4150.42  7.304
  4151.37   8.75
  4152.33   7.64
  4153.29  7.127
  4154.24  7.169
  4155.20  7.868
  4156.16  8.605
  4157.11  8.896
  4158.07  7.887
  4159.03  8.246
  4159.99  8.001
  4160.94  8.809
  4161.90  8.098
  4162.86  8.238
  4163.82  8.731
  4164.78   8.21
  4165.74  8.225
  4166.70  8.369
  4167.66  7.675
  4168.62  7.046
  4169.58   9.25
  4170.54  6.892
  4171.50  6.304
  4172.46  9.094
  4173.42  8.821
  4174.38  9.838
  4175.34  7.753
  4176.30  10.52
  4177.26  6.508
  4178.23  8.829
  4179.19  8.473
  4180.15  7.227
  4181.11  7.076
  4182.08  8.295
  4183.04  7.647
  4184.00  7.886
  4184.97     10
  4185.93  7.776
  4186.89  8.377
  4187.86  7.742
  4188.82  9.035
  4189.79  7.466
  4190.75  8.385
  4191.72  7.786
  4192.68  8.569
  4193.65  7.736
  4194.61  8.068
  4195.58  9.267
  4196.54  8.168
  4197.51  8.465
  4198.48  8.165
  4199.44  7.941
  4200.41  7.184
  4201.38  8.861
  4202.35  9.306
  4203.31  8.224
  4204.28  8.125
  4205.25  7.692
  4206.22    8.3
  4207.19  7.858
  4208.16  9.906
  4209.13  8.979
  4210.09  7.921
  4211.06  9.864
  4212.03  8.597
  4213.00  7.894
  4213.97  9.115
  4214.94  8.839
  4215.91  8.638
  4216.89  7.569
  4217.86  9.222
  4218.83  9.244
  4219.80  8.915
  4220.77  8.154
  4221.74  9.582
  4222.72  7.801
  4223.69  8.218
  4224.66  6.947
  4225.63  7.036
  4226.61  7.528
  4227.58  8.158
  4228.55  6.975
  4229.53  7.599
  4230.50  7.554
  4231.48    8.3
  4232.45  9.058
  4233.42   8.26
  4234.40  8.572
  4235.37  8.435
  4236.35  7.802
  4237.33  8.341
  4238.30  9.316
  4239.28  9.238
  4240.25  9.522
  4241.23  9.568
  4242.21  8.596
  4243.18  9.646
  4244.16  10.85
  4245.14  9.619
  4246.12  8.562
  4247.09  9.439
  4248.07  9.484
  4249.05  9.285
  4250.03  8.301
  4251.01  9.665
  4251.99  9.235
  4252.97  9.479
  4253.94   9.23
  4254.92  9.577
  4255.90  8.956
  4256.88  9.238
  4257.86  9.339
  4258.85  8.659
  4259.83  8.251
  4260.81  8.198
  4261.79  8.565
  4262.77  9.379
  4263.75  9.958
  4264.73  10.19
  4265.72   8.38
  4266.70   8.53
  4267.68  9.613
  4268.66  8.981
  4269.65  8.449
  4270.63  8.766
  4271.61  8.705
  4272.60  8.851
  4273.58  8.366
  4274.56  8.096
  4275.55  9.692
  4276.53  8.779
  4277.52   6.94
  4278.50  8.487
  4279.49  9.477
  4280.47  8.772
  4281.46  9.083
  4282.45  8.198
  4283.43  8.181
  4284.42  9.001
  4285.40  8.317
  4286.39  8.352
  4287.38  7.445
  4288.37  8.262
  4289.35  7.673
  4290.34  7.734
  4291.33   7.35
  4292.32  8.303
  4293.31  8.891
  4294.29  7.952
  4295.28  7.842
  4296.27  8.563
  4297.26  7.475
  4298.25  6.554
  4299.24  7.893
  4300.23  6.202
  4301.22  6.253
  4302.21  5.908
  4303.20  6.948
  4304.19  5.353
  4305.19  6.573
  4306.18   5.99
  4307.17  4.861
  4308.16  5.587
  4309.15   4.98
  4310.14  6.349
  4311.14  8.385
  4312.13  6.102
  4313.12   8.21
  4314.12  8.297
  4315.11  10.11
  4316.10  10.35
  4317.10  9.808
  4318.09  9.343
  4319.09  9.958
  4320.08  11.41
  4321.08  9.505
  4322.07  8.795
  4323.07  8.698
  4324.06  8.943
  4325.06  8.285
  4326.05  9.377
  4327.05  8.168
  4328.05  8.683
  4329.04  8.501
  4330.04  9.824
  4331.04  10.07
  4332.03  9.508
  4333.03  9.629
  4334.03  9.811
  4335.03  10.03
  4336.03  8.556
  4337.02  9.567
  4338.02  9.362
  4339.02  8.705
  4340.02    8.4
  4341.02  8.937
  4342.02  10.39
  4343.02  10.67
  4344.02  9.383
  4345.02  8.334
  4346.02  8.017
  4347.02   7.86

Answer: 1.31 A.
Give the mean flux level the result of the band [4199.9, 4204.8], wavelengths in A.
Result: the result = 8.33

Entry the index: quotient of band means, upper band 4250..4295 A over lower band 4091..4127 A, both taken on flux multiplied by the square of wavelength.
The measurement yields 1.2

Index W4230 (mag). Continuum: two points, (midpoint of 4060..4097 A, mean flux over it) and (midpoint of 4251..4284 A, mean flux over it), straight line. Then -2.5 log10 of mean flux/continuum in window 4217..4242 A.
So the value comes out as 0.052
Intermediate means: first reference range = 8.35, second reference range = 8.88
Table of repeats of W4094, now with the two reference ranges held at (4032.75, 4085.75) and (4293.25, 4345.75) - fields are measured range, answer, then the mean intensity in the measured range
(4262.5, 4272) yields -0.89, 9.1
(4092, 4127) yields 0.47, 8.12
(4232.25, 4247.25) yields -1.35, 9.05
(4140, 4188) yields 0.52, 8.17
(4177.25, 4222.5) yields -0.54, 8.37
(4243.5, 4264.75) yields -2.36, 9.23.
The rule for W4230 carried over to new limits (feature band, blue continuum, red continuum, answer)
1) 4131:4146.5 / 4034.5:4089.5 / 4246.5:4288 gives -0.01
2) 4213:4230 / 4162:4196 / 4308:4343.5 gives 0.03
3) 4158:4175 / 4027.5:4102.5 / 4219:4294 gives 0.03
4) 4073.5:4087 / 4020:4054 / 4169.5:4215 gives -0.02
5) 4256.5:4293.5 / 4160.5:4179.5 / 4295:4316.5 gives -0.18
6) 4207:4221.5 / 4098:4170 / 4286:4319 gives -0.12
